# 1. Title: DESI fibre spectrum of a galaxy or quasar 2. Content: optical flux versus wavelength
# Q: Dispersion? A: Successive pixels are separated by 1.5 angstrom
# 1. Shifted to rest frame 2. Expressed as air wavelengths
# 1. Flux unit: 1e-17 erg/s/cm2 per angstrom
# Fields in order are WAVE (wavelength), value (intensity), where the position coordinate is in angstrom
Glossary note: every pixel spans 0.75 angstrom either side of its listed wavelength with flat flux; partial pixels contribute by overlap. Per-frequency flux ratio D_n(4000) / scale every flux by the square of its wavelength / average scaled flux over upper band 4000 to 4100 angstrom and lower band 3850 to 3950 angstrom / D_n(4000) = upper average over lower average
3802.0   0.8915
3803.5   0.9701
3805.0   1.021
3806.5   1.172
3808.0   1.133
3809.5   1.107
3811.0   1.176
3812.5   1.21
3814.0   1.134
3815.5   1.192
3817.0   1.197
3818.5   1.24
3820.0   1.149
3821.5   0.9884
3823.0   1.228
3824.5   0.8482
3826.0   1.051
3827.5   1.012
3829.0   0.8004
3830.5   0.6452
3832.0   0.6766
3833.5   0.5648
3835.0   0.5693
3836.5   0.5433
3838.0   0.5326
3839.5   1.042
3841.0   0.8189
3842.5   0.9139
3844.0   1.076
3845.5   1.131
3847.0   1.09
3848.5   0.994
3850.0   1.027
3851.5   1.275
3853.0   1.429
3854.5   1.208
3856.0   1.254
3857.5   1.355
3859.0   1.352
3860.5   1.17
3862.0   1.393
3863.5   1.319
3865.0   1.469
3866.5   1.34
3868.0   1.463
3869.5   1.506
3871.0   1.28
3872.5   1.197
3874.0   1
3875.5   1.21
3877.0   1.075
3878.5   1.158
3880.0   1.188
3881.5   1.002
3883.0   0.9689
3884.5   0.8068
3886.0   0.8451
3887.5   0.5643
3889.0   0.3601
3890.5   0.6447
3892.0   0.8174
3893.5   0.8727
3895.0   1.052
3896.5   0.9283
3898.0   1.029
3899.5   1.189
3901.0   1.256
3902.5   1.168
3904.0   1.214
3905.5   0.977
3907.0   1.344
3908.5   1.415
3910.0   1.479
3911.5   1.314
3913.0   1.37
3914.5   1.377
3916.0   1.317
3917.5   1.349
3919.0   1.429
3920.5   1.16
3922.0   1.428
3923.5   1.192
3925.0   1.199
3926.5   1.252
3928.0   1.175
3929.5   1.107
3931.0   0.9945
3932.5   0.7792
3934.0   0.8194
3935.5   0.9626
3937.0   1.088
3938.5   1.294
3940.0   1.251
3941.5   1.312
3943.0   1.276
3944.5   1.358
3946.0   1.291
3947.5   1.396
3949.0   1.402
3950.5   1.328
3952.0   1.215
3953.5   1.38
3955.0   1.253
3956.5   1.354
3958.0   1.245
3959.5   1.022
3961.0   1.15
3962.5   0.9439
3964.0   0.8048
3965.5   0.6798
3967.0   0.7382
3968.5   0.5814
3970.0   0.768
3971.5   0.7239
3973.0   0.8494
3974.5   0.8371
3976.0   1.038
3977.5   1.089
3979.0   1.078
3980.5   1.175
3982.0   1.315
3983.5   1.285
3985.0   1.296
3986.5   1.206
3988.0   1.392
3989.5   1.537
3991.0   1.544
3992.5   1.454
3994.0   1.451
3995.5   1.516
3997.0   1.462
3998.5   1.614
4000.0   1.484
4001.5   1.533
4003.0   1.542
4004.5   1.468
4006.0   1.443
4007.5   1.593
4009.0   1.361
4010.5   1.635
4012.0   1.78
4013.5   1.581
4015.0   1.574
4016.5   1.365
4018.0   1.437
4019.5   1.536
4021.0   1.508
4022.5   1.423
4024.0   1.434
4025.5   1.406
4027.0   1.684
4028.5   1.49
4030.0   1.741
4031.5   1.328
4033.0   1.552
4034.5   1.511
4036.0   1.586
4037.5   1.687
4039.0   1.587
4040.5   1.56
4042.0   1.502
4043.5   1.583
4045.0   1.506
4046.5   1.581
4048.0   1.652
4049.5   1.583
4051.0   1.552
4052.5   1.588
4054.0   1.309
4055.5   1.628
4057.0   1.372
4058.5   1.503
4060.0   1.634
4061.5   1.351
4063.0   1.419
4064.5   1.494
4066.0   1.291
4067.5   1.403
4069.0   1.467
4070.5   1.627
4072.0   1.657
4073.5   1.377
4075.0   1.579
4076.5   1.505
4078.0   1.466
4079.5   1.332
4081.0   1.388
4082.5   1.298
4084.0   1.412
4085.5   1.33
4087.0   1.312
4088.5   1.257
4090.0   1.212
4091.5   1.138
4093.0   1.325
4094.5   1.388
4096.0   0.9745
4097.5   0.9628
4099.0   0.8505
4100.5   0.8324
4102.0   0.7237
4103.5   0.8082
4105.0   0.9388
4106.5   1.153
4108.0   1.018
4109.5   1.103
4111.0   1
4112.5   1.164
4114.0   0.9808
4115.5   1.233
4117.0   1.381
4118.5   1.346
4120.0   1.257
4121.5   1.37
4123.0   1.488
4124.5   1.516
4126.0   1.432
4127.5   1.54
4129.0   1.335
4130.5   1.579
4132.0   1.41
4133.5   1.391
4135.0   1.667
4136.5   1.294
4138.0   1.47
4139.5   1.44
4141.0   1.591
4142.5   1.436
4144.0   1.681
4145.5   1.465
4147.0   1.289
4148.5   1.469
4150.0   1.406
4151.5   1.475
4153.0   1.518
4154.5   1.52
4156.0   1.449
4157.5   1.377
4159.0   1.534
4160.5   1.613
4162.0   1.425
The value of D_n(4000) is 1.34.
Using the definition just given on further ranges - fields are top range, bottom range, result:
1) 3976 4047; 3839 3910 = 1.42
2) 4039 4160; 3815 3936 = 1.41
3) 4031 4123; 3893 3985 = 1.26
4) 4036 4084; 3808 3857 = 1.67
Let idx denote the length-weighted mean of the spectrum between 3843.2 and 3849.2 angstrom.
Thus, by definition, 1.07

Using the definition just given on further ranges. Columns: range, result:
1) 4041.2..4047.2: 1.54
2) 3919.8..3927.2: 1.25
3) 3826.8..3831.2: 0.819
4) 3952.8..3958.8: 1.31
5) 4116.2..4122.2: 1.34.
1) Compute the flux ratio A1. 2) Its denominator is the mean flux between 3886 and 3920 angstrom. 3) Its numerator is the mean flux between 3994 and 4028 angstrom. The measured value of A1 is 1.4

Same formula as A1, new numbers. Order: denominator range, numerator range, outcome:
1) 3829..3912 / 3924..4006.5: 1.13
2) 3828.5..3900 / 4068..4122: 1.20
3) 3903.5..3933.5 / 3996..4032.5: 1.22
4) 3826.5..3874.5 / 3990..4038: 1.41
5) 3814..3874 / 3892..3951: 1.11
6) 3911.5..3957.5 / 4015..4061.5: 1.23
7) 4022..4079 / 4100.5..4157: 0.88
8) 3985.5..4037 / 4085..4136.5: 0.81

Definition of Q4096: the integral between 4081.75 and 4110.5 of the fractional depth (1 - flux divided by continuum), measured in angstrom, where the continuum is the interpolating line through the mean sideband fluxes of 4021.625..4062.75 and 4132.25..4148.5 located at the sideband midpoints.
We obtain 7.51 angstrom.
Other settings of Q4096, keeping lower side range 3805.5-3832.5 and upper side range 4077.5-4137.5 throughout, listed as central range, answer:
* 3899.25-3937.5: -3.0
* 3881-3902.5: 4.2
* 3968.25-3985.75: 2.2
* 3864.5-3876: -2.3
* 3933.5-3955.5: -2.1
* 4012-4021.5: -2.7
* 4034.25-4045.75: -3.6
